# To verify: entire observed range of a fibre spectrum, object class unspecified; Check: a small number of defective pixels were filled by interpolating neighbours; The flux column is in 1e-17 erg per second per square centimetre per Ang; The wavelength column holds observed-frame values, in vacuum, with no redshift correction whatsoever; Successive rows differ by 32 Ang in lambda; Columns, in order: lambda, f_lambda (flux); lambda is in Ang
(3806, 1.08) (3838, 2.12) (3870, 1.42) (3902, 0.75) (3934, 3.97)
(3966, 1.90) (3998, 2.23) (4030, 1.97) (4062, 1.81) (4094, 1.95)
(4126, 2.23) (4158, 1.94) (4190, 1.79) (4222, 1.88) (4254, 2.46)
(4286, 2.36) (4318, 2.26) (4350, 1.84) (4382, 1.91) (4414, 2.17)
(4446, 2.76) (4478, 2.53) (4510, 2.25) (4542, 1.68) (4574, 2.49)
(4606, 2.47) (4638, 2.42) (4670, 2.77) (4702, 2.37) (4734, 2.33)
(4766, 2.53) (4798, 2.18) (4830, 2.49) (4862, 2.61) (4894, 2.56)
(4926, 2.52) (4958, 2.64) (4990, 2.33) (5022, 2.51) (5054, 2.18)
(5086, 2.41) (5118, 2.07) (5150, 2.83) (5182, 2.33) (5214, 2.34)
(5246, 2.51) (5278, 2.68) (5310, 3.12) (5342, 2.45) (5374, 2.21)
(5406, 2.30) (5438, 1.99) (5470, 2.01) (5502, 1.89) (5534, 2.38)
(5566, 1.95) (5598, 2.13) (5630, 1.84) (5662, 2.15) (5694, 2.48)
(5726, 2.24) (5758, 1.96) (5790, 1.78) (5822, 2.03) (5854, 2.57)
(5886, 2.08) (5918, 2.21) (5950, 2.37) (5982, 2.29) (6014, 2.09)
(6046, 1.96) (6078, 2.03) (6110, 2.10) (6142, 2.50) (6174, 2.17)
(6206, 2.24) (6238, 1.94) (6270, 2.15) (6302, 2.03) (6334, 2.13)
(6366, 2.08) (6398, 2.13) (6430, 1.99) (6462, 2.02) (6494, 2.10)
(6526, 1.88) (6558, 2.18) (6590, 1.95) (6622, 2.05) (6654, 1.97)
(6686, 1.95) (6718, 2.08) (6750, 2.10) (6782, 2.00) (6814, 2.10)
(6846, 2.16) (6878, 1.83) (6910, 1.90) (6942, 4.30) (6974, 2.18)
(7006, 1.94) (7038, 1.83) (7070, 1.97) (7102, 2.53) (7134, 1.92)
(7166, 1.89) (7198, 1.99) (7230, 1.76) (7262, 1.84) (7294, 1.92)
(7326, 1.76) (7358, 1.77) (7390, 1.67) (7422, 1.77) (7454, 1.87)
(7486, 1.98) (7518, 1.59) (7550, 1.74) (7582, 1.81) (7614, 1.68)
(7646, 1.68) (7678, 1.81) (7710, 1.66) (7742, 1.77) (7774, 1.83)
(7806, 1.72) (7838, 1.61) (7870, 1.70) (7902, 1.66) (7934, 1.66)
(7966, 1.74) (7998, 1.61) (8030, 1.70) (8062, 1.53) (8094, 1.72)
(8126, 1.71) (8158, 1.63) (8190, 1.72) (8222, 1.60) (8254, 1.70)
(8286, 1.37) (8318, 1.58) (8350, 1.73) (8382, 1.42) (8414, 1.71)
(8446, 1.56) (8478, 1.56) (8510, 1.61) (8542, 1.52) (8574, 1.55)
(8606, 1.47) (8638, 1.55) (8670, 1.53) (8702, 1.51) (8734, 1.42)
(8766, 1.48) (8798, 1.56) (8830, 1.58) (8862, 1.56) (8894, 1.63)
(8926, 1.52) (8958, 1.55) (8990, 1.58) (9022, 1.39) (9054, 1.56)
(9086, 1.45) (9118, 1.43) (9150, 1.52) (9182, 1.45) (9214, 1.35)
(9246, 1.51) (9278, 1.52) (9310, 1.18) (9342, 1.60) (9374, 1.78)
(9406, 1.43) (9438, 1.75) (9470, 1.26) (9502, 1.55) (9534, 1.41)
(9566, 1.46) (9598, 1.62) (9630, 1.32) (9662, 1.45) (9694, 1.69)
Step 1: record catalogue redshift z 0.057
